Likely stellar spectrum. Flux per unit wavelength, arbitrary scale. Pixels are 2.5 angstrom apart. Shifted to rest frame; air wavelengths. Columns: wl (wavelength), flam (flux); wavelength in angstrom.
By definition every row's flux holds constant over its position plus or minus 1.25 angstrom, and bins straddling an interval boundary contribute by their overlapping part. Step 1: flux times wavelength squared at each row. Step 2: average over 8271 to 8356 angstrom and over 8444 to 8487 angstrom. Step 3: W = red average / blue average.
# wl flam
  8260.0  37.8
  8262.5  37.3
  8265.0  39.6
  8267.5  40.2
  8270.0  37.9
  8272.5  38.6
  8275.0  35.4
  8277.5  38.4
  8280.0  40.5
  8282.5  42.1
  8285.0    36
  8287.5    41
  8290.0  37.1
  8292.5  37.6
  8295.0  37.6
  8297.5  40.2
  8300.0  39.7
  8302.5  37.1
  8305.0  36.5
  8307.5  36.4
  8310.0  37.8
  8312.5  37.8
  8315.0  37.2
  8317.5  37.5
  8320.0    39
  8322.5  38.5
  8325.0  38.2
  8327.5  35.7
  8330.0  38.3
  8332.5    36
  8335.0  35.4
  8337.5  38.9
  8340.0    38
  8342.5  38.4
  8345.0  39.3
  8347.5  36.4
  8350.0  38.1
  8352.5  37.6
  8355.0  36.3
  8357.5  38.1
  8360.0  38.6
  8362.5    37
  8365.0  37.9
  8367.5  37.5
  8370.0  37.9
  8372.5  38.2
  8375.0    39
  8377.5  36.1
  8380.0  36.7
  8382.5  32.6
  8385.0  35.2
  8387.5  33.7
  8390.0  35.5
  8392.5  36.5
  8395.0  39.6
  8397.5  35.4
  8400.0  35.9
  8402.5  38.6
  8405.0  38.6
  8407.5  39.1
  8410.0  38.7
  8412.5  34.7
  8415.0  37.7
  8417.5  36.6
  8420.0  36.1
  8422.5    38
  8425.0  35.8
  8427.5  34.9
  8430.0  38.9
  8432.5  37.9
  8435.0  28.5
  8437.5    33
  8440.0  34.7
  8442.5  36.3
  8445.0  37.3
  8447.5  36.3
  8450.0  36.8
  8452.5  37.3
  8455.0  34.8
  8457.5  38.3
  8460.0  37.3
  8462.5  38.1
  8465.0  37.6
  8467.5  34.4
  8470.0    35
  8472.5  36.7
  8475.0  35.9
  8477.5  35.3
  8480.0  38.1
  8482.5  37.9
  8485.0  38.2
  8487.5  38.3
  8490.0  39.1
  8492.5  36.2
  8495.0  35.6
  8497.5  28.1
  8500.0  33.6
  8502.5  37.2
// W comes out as 1.01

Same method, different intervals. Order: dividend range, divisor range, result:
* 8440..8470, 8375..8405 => 1.03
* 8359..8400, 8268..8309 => 0.98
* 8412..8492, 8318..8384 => 1.00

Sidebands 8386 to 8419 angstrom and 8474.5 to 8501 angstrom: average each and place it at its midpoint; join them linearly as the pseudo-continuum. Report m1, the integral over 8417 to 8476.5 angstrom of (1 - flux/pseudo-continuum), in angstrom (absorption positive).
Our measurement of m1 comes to 0.63 angstrom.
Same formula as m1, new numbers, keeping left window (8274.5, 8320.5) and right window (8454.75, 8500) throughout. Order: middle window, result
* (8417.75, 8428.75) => 0.20 angstrom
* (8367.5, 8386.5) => 0.42 angstrom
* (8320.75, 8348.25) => 0.15 angstrom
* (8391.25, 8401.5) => 0.08 angstrom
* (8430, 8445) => 0.82 angstrom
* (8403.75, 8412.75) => -0.26 angstrom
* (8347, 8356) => 0.11 angstrom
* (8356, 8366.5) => -0.09 angstrom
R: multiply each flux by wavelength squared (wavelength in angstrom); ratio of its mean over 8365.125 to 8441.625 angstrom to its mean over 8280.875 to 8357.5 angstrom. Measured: 0.98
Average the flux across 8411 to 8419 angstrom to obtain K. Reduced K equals 36.4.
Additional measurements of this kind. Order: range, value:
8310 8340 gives 37.5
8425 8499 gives 36.1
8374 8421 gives 36.6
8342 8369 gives 37.7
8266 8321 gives 38.3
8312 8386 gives 37.4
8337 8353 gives 38.1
